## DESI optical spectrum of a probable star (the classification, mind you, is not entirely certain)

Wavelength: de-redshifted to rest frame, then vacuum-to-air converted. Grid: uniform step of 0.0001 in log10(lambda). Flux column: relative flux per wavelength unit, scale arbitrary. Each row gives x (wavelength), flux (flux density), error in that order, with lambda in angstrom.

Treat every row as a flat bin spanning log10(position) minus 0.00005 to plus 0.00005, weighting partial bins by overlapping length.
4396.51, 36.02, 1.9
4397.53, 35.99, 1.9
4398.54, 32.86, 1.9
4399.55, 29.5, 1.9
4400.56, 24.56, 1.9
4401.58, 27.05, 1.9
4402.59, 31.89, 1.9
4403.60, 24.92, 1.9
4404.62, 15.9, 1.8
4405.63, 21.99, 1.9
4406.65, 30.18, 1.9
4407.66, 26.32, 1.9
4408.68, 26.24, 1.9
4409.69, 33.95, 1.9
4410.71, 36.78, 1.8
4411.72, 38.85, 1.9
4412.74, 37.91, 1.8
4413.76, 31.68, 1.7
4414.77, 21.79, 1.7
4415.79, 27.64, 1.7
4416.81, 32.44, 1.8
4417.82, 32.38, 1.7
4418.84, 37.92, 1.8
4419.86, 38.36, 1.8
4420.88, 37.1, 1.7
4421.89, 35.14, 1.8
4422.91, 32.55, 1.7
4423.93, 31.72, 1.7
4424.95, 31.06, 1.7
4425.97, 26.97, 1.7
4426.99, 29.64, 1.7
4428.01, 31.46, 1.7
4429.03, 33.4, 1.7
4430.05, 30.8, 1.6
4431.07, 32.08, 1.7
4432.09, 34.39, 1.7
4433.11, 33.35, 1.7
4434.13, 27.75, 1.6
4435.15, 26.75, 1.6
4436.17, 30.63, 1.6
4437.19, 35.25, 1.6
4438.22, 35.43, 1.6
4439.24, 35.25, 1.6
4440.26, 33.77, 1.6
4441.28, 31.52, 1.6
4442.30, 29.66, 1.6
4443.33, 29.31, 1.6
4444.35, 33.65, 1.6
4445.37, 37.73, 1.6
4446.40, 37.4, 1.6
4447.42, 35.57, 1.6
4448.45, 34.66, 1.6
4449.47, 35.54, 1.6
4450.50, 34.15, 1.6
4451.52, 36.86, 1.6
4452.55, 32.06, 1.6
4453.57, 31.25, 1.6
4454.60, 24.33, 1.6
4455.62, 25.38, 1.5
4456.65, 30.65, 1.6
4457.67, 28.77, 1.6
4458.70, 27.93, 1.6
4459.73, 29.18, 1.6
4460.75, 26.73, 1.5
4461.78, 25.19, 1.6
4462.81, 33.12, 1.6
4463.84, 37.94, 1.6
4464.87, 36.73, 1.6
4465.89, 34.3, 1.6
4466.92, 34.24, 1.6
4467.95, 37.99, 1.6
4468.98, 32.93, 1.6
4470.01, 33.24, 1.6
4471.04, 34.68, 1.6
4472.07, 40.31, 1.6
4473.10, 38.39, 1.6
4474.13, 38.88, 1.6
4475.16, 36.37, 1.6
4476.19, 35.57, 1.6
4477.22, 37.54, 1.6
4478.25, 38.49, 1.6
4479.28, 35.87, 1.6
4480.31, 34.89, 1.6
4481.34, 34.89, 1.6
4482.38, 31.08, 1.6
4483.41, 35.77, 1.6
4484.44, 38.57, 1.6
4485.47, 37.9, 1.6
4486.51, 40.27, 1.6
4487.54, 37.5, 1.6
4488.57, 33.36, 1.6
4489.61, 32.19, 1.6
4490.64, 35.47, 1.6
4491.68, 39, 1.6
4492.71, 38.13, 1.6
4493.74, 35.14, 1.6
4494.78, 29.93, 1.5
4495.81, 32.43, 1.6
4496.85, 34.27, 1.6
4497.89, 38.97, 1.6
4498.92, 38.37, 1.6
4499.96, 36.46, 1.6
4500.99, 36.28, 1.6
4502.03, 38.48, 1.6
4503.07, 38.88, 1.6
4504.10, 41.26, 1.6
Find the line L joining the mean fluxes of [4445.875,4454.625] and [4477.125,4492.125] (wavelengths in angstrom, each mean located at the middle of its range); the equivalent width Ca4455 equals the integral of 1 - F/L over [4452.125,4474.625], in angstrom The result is 1.5 angstrom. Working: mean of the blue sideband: 34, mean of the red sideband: 36.1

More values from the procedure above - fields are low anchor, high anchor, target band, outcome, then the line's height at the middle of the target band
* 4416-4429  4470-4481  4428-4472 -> 3.1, 35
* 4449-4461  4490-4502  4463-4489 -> -2.4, 33.2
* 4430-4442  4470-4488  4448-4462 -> 1.6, 34.3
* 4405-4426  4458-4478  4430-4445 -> 0.4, 32.9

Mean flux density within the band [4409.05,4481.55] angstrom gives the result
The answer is 33.2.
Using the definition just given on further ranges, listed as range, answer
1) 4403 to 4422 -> 30.8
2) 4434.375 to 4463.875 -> 31.8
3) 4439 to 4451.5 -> 34.1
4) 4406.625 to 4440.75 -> 32.3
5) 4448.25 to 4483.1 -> 33.5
